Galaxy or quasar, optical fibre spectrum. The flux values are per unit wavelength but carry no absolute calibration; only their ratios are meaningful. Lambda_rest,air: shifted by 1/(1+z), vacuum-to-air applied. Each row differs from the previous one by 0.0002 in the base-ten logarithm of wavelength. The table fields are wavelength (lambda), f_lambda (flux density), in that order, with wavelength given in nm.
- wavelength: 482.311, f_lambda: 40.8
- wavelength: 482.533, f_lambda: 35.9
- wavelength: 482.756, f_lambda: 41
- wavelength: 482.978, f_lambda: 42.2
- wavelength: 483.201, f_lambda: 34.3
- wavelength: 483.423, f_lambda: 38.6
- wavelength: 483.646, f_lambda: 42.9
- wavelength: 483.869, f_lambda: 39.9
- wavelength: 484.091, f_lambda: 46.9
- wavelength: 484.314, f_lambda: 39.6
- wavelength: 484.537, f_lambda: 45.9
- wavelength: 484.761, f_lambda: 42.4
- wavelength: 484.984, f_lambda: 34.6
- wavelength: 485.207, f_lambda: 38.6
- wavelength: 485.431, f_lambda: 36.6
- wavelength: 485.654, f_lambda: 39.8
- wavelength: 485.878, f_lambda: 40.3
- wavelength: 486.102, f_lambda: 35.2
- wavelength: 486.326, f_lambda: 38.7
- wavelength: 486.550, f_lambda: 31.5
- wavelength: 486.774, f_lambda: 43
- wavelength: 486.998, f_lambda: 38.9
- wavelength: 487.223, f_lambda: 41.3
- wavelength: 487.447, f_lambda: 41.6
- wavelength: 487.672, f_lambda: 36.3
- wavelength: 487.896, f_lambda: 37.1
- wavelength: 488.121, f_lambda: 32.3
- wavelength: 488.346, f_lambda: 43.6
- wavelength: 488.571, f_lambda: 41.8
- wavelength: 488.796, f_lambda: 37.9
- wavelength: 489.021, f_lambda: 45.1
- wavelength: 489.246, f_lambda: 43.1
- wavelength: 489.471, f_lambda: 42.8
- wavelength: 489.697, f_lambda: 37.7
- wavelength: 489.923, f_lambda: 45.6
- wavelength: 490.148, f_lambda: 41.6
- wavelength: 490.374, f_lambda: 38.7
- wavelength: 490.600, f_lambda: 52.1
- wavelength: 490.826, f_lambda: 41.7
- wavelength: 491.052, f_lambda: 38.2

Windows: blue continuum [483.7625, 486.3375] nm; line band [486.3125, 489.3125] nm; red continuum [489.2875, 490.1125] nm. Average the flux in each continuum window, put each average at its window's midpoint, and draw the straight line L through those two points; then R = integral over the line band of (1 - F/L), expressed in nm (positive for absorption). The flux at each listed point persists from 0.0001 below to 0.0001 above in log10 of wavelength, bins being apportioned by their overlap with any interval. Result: 0.131 nm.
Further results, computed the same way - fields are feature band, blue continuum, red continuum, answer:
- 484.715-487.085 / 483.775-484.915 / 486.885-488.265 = 0.14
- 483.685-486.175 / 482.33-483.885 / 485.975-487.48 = -0.08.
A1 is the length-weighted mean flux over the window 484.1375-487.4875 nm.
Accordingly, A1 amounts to 39.3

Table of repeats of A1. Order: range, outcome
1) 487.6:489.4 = 39.8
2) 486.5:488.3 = 38.2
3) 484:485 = 42.5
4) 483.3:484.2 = 42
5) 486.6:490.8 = 41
